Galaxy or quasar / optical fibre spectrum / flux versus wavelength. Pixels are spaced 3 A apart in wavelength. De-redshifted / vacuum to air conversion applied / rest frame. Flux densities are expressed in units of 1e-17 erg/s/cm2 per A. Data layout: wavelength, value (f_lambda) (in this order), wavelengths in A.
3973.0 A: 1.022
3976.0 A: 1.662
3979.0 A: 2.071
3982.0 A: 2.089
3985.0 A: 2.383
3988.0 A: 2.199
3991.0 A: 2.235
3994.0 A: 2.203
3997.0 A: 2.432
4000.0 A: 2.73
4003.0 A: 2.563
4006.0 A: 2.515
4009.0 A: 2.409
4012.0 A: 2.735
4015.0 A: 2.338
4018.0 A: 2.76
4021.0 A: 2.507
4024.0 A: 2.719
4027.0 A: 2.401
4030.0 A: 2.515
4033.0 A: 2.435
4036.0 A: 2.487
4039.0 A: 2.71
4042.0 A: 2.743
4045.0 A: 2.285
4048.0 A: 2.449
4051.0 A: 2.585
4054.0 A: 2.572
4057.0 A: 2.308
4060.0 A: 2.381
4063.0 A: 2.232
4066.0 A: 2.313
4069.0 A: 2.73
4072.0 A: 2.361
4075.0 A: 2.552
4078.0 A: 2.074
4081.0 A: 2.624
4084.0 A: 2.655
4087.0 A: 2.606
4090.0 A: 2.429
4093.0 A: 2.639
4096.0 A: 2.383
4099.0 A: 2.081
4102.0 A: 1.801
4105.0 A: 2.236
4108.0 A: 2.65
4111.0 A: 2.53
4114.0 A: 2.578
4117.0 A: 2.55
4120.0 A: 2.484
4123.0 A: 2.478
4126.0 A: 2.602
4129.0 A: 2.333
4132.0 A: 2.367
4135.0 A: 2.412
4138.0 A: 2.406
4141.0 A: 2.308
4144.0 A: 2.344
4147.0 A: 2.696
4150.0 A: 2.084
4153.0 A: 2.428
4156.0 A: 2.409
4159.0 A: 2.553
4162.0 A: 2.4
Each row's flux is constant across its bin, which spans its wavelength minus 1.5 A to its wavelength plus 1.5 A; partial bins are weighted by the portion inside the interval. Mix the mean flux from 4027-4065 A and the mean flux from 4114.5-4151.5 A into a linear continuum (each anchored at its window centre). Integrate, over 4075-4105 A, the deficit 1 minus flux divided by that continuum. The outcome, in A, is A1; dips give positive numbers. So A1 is 0.97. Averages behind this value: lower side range 2.47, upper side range 2.43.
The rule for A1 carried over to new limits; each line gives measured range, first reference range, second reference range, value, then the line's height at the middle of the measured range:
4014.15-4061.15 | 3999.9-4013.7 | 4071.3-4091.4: 0.32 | 2.53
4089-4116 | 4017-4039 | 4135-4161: 0.97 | 2.46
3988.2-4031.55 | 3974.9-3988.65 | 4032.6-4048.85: -3.78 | 2.3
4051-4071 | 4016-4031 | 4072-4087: 0.61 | 2.51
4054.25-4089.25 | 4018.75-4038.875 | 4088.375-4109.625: -0.62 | 2.4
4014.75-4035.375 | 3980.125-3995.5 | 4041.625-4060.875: -1.52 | 2.36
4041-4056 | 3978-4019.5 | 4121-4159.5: -0.63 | 2.41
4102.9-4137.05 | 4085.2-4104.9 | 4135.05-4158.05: -1.56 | 2.35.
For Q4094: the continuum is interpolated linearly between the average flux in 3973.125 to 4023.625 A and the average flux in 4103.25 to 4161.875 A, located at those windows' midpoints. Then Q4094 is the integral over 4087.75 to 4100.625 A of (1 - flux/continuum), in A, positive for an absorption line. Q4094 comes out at 0.1 A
